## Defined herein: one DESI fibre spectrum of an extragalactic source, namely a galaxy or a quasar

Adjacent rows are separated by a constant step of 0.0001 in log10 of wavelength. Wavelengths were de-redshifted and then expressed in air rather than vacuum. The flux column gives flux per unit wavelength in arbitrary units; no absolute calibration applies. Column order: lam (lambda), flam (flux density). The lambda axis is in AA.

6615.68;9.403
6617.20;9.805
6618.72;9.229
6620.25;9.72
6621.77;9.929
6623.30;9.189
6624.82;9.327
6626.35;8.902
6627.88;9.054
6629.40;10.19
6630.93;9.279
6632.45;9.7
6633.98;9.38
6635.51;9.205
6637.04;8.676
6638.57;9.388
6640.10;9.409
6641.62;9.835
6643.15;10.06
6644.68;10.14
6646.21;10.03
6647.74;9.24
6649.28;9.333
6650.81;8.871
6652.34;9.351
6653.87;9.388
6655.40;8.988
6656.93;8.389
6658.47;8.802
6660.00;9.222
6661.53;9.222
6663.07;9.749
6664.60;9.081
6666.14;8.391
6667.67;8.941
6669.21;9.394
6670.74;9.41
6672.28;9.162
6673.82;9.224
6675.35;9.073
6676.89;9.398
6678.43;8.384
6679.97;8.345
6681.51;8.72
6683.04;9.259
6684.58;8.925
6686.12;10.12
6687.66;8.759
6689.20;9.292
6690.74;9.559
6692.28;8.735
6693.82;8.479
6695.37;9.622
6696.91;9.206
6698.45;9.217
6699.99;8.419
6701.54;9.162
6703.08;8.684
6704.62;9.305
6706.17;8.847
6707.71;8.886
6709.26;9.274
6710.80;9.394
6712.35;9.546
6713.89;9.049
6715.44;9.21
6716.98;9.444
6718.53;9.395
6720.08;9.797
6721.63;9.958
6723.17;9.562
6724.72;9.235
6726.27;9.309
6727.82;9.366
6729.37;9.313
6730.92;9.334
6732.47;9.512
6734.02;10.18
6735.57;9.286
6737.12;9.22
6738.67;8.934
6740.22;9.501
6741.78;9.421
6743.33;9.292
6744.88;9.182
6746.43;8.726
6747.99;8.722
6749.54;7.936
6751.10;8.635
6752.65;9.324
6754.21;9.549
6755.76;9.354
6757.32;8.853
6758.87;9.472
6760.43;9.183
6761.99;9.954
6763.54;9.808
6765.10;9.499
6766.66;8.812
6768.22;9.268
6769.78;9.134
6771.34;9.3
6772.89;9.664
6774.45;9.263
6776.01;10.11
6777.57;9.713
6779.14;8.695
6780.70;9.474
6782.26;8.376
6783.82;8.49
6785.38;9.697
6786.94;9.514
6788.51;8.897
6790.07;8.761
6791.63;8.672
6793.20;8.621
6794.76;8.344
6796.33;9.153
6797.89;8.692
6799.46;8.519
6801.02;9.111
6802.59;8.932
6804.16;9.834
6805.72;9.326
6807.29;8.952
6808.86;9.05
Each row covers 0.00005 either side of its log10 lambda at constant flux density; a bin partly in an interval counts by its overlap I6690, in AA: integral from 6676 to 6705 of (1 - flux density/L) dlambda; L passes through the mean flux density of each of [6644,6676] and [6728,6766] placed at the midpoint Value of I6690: 0.6 AA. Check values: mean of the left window 9.21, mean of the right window 9.26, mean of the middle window 9.03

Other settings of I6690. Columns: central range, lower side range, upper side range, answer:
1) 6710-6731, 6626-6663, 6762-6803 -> -0.5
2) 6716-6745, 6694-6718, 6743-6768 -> -0.9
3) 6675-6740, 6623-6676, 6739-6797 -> 0.0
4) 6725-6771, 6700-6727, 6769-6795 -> -0.2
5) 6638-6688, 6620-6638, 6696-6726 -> 0.6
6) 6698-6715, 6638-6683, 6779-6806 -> 0.1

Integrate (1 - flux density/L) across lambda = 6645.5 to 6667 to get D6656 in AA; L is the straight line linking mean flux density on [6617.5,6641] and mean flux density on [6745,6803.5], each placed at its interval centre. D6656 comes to 0.4 AA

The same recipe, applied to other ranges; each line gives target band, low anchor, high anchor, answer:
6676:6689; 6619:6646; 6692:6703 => 0.12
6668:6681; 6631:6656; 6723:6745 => 0.52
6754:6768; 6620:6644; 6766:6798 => -0.36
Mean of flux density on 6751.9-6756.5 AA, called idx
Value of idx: 9.41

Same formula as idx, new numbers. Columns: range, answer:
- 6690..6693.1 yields 9.14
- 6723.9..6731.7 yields 9.31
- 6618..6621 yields 9.46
